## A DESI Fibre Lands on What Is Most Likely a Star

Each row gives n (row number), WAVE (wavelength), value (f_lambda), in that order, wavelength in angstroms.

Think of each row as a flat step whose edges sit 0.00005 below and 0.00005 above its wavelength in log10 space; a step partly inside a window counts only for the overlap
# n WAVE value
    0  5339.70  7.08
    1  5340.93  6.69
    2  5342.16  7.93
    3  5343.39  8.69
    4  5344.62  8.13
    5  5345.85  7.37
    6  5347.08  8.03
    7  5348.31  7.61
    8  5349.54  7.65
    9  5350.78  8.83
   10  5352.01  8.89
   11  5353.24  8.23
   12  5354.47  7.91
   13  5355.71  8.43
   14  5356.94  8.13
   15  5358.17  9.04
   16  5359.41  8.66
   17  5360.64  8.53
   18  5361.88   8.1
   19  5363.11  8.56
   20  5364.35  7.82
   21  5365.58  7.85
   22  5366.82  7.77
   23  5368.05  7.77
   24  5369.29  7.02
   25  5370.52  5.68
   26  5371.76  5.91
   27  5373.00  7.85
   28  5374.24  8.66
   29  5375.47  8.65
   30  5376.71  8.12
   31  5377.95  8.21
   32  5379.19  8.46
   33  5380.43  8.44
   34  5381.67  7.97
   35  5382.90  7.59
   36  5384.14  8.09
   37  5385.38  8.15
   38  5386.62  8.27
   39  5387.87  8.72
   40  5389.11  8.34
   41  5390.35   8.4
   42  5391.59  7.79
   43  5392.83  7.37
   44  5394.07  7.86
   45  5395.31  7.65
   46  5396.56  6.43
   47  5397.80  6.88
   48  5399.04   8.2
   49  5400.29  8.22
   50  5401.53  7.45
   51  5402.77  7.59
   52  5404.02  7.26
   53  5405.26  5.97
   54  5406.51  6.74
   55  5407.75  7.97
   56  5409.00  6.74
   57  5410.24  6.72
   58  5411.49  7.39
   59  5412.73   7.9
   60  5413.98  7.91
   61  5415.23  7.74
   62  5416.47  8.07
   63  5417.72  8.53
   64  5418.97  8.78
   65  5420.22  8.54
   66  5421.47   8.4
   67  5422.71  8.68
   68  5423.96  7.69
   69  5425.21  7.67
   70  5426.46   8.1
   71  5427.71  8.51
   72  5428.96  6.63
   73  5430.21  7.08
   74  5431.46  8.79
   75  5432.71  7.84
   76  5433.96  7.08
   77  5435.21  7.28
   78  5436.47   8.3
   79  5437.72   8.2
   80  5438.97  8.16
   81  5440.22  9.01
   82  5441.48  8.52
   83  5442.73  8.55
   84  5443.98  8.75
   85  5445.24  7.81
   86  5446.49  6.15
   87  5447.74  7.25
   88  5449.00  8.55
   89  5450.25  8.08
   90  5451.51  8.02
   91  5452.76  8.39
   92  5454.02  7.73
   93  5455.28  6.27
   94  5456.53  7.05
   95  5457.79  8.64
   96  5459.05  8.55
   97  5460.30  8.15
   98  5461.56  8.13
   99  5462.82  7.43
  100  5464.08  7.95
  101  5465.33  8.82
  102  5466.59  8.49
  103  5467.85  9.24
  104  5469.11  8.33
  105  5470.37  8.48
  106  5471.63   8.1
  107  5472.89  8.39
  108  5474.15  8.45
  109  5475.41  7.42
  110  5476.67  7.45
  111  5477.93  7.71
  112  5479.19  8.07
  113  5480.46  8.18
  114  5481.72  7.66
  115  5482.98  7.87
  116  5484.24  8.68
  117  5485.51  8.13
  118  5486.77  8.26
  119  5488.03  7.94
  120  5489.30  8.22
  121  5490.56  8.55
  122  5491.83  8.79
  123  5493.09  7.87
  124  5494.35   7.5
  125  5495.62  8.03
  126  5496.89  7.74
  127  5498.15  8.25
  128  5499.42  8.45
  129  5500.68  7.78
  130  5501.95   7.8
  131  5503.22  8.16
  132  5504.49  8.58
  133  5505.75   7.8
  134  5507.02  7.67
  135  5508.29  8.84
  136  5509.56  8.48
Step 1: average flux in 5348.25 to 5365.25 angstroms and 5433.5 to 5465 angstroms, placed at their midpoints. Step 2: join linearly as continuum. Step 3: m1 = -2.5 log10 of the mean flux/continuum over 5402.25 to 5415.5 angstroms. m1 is 0.121 mag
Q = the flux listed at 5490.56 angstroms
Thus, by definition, 8.55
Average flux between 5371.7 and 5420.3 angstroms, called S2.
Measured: 7.8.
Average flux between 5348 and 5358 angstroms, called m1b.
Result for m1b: 8.27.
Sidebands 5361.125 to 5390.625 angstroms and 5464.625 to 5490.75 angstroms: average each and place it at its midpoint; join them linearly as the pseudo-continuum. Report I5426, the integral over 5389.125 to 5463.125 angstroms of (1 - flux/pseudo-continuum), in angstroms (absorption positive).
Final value 2.5 angstroms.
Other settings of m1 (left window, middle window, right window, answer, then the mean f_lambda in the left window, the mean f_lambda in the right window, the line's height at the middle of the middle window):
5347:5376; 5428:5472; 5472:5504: 0.00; 7.98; 8.06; 8.03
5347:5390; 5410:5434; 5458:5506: 0.02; 8.06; 8.15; 8.1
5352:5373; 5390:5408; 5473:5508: 0.07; 7.87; 8.05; 7.92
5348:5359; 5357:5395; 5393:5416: -0.01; 8.32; 7.37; 7.91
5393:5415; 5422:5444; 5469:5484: -0.06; 7.35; 8.02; 7.62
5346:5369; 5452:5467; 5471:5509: 0.02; 8.18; 8.08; 8.1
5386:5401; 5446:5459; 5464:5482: 0.06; 7.84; 8.2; 8.11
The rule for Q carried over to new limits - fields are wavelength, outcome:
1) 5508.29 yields 8.84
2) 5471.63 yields 8.1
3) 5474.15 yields 8.45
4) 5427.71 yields 8.51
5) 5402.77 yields 7.59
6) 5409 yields 6.74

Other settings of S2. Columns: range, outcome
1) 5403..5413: 7.08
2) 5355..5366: 8.35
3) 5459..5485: 8.16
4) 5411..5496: 8.04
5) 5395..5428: 7.69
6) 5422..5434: 7.85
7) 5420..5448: 7.96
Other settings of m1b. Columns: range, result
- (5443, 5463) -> 7.83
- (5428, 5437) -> 7.59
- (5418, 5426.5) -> 8.29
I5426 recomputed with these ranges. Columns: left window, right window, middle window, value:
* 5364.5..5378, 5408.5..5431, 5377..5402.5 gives -0.81 angstroms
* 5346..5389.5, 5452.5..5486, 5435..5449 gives 0.02 angstroms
